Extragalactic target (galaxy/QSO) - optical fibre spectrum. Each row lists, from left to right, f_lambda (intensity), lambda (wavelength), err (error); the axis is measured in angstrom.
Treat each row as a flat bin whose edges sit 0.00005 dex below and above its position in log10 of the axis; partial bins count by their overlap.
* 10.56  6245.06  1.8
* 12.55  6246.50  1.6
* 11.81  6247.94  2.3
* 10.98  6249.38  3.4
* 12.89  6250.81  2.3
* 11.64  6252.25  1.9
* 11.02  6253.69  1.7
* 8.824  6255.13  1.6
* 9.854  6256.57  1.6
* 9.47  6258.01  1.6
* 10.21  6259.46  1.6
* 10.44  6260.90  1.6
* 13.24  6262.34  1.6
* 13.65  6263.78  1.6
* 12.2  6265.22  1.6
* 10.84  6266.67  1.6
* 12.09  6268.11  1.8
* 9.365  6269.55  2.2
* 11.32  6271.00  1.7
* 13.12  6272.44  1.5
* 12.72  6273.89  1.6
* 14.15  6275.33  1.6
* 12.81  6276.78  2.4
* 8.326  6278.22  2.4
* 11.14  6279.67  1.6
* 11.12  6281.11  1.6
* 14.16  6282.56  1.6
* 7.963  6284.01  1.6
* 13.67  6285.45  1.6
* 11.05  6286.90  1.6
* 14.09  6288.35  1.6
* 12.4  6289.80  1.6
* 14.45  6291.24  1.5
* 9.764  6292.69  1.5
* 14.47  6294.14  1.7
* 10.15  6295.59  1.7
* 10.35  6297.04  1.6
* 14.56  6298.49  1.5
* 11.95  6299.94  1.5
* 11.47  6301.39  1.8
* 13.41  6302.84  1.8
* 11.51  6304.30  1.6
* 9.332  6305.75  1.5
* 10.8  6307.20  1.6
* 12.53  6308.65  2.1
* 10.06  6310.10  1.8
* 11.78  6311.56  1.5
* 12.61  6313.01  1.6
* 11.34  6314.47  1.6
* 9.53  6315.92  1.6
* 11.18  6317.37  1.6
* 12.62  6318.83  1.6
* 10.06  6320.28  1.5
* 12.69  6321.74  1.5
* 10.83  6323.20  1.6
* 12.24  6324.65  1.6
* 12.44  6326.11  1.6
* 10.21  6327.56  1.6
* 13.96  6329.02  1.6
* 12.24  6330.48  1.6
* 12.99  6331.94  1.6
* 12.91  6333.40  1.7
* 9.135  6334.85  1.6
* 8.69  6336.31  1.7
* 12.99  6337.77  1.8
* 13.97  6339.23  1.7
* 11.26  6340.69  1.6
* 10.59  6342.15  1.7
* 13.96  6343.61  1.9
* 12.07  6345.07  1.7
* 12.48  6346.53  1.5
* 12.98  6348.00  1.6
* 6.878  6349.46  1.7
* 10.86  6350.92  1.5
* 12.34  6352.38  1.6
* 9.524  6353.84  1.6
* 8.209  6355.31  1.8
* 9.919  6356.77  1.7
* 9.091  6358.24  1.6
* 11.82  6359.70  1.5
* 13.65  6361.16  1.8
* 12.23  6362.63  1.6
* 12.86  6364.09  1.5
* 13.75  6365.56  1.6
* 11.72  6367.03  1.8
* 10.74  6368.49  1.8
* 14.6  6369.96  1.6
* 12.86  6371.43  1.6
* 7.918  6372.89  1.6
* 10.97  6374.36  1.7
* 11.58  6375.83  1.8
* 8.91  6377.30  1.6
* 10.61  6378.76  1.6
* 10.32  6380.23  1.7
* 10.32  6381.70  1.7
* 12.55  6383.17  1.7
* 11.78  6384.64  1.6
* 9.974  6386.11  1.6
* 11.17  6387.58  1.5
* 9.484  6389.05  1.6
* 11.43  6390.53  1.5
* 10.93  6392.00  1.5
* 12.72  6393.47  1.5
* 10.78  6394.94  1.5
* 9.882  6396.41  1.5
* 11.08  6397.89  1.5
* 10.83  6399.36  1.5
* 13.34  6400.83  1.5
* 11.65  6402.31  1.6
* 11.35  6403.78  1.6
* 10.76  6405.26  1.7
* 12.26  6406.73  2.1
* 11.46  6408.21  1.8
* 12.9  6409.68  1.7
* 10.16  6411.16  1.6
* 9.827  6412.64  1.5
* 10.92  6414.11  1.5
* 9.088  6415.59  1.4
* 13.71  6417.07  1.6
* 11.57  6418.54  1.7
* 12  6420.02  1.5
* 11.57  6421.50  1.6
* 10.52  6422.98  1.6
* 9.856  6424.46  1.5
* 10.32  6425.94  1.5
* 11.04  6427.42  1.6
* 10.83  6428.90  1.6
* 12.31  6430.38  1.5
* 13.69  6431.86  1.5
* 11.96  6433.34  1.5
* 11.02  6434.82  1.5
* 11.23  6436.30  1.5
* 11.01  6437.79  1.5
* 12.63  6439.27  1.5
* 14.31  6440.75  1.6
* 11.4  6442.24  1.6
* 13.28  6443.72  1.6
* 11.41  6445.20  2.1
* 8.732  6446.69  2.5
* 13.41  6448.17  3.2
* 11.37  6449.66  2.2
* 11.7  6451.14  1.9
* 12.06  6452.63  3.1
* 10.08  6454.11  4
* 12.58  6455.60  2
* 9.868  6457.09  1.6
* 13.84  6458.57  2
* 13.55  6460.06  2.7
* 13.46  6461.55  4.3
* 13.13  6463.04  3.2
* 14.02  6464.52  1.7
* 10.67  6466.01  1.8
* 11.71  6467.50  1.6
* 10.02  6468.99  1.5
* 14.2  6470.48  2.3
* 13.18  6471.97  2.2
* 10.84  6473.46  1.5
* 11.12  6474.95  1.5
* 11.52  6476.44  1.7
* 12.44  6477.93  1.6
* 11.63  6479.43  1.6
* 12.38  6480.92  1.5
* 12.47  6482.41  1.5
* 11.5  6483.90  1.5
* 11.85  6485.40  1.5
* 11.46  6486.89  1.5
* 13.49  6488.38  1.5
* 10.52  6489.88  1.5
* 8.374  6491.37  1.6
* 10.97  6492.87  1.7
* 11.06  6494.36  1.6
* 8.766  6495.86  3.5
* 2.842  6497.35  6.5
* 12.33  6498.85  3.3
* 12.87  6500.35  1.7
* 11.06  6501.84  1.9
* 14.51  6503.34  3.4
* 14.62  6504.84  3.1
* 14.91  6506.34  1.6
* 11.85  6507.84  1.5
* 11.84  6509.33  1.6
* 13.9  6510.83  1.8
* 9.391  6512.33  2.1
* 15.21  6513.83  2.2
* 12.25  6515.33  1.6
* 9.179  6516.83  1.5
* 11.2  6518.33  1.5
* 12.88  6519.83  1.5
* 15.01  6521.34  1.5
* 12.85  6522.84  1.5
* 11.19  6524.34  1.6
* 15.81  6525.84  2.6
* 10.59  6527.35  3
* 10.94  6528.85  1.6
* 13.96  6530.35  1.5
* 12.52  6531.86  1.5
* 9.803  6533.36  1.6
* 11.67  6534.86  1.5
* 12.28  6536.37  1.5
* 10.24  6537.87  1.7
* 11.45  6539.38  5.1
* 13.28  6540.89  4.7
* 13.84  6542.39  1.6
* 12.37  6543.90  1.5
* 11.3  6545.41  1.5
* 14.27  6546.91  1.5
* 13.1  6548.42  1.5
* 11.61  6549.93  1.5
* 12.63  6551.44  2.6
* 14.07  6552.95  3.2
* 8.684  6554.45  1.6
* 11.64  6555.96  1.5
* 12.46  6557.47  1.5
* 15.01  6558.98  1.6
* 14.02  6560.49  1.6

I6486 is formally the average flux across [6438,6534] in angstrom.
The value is 11.9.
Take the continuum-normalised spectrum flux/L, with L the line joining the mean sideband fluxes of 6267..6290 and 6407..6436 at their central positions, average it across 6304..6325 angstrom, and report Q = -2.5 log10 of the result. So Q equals 0.04 mag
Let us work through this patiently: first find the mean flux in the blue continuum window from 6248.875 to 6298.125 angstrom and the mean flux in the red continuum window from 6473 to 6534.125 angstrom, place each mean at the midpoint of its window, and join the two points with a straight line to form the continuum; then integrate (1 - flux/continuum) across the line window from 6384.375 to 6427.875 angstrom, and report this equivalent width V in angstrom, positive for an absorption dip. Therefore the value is 2.18 angstrom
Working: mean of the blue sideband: 11.6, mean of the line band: 11.1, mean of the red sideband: 11.8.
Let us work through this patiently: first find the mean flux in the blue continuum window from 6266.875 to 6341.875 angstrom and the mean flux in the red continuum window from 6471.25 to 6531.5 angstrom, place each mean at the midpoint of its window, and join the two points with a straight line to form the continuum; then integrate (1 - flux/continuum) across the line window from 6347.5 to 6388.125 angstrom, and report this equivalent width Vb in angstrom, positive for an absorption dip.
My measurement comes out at 2.5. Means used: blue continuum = 11.8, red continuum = 11.9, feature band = 11.1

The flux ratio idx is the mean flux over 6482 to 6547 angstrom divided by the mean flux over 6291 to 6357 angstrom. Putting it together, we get 1.0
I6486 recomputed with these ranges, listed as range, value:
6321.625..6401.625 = 11.4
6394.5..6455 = 11.5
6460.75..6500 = 11.4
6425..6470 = 11.9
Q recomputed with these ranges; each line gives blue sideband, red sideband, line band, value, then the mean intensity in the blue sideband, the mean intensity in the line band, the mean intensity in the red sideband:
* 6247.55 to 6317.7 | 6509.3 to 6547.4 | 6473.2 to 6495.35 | 0.07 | 11.6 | 11.4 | 12.3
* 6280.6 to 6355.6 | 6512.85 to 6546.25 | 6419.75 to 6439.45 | 0.05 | 11.7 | 11.4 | 12.3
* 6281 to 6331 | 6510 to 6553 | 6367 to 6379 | 0.08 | 11.8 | 11.1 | 12.3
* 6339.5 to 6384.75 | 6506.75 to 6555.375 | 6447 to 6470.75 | -0.03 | 11.3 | 12.1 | 12.2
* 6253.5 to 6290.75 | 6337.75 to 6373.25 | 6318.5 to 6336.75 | -0.01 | 11.5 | 11.6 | 11.6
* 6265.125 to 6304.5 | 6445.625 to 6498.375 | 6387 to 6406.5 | 0.04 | 12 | 11.2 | 11.5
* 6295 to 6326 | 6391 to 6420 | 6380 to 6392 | 0.05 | 11.5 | 10.9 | 11.3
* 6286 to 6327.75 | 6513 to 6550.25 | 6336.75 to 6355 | 0.03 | 11.7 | 11.5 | 12.4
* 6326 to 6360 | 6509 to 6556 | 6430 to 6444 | -0.04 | 11.3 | 12.3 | 12.2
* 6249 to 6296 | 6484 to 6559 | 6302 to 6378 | 0.03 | 11.6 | 11.5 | 12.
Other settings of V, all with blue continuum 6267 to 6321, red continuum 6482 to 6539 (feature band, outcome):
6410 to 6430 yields 1.4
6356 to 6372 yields -0.5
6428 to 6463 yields -0.7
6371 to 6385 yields 1.2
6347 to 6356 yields 1.2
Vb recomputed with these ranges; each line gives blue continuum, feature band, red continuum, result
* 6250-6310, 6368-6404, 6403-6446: 1.4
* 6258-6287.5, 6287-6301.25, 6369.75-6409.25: -1.0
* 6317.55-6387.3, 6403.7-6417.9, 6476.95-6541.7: 0.4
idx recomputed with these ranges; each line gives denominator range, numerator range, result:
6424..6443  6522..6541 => 1.03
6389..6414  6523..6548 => 1.09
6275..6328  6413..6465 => 1.01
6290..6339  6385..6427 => 0.95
